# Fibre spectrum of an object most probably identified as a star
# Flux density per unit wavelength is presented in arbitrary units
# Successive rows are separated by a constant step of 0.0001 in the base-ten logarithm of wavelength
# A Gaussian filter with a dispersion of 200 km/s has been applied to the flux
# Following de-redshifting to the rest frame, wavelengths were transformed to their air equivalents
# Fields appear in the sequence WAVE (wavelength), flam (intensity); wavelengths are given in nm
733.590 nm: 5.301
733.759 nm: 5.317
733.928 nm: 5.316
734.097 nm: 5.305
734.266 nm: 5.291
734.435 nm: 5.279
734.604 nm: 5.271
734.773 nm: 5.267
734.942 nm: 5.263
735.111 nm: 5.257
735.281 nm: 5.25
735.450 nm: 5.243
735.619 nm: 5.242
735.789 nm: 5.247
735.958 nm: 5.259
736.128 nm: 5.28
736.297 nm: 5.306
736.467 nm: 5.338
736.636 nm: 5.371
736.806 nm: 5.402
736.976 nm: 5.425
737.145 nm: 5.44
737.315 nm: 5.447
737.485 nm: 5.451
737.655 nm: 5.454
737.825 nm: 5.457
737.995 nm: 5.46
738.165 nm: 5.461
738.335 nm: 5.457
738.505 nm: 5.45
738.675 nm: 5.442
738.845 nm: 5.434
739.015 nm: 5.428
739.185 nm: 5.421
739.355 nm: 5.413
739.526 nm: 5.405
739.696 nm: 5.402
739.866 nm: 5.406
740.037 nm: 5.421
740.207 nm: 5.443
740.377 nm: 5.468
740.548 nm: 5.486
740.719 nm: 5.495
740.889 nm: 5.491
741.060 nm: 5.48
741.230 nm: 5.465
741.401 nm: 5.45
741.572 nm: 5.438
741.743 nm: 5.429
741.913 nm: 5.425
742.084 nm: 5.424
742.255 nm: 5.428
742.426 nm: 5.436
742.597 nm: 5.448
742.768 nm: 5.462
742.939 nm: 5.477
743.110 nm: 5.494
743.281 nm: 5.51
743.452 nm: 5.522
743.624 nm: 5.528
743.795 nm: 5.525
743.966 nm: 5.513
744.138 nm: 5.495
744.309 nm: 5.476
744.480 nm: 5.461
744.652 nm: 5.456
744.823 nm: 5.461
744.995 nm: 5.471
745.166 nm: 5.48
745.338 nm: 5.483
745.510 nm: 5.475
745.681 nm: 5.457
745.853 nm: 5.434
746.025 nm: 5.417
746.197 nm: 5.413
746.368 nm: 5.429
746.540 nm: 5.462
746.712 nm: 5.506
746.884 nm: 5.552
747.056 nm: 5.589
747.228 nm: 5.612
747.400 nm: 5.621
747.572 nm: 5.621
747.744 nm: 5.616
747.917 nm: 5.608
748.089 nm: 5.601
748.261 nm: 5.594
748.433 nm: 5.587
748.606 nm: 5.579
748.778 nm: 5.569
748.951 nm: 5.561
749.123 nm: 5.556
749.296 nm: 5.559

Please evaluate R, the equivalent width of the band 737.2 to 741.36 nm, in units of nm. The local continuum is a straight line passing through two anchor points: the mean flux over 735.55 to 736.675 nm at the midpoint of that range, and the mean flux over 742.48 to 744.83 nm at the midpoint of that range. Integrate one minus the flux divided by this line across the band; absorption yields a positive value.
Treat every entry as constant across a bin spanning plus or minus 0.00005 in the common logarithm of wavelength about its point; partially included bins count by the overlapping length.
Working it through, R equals -0.058 nm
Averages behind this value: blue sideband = 5.29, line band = 5.45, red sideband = 5.49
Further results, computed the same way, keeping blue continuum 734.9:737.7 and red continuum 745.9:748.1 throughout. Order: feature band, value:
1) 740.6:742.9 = -0.01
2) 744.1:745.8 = 0.01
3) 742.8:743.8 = -0.01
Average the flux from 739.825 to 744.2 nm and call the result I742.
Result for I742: 5.47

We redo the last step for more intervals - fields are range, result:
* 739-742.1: 5.44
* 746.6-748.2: 5.59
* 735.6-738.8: 5.39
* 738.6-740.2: 5.42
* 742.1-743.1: 5.45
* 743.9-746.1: 5.47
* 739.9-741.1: 5.46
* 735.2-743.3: 5.42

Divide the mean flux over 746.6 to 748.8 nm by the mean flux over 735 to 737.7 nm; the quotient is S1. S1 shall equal 1.0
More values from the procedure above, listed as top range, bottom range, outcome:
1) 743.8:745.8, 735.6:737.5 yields 1.02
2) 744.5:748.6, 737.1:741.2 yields 1.01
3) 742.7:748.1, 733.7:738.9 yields 1.03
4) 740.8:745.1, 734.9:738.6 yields 1.02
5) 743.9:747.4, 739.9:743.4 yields 1.00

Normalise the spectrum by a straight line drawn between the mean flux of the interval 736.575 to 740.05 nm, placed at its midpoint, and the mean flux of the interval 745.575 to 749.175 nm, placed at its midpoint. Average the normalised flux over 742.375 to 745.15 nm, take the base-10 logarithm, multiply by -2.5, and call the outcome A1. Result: 0.00 mag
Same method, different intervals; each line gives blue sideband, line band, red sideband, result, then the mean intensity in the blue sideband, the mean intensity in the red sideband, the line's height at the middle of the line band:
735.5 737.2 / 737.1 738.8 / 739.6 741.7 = -0.01 mag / 5.33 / 5.45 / 5.37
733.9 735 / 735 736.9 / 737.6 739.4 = 0.01 mag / 5.29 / 5.45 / 5.35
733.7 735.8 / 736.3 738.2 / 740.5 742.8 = -0.02 mag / 5.27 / 5.45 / 5.34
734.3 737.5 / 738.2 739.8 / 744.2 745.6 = -0.01 mag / 5.32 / 5.47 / 5.37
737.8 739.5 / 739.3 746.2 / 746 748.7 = 0.01 mag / 5.44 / 5.55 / 5.49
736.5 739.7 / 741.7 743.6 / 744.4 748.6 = 0.00 mag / 5.43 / 5.52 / 5.48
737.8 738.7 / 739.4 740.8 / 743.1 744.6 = 0.01 mag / 5.45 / 5.5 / 5.47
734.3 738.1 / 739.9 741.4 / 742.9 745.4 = -0.01 mag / 5.34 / 5.49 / 5.42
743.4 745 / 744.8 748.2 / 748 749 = 0.00 mag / 5.49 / 5.58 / 5.54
